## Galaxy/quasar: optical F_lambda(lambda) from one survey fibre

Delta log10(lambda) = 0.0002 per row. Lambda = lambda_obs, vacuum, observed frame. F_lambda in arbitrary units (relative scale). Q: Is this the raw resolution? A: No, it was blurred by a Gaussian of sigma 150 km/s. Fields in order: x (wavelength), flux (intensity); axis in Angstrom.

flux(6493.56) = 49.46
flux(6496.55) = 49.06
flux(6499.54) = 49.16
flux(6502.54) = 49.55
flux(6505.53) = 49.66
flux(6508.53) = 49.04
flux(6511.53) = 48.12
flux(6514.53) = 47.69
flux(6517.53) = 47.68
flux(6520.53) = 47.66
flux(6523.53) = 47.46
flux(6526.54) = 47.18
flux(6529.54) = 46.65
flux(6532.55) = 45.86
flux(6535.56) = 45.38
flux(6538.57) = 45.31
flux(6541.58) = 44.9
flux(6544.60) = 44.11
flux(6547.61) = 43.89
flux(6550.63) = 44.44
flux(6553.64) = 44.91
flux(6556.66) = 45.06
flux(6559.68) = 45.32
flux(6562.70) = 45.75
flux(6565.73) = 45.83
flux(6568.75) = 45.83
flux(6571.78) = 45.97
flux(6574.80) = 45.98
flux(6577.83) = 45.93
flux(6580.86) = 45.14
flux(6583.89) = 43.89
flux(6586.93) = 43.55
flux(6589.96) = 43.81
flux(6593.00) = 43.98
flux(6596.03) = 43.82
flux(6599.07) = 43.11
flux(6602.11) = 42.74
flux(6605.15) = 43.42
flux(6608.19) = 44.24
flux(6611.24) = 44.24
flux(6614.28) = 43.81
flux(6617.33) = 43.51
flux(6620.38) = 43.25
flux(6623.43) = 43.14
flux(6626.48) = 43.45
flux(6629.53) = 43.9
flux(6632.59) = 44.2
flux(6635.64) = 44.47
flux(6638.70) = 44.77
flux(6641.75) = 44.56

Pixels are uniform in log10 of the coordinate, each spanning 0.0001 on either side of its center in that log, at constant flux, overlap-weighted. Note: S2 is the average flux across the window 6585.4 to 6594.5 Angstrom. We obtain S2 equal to 43.7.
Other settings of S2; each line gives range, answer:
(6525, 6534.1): 46.5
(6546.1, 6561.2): 44.7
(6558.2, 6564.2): 45.5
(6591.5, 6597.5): 44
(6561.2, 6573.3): 45.8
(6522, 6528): 47.3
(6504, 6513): 48.9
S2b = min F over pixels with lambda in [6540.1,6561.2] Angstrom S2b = 43.89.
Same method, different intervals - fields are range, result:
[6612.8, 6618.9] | 43.51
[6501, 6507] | 49.55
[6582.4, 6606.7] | 42.74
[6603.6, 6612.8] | 43.42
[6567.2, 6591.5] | 43.55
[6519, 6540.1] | 45.31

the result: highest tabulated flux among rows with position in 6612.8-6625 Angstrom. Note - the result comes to 43.81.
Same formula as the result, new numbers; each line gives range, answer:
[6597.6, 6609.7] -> 44.24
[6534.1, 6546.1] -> 45.38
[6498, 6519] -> 49.66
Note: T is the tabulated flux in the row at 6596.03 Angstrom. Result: 43.82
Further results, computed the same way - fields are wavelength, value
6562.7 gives 45.75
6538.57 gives 45.31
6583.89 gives 43.89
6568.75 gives 45.83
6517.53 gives 47.68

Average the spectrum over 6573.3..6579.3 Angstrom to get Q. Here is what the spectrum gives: 45.9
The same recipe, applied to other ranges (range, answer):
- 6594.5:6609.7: 43.5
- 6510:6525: 47.7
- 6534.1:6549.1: 44.7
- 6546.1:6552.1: 44.2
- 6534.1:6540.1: 45.4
